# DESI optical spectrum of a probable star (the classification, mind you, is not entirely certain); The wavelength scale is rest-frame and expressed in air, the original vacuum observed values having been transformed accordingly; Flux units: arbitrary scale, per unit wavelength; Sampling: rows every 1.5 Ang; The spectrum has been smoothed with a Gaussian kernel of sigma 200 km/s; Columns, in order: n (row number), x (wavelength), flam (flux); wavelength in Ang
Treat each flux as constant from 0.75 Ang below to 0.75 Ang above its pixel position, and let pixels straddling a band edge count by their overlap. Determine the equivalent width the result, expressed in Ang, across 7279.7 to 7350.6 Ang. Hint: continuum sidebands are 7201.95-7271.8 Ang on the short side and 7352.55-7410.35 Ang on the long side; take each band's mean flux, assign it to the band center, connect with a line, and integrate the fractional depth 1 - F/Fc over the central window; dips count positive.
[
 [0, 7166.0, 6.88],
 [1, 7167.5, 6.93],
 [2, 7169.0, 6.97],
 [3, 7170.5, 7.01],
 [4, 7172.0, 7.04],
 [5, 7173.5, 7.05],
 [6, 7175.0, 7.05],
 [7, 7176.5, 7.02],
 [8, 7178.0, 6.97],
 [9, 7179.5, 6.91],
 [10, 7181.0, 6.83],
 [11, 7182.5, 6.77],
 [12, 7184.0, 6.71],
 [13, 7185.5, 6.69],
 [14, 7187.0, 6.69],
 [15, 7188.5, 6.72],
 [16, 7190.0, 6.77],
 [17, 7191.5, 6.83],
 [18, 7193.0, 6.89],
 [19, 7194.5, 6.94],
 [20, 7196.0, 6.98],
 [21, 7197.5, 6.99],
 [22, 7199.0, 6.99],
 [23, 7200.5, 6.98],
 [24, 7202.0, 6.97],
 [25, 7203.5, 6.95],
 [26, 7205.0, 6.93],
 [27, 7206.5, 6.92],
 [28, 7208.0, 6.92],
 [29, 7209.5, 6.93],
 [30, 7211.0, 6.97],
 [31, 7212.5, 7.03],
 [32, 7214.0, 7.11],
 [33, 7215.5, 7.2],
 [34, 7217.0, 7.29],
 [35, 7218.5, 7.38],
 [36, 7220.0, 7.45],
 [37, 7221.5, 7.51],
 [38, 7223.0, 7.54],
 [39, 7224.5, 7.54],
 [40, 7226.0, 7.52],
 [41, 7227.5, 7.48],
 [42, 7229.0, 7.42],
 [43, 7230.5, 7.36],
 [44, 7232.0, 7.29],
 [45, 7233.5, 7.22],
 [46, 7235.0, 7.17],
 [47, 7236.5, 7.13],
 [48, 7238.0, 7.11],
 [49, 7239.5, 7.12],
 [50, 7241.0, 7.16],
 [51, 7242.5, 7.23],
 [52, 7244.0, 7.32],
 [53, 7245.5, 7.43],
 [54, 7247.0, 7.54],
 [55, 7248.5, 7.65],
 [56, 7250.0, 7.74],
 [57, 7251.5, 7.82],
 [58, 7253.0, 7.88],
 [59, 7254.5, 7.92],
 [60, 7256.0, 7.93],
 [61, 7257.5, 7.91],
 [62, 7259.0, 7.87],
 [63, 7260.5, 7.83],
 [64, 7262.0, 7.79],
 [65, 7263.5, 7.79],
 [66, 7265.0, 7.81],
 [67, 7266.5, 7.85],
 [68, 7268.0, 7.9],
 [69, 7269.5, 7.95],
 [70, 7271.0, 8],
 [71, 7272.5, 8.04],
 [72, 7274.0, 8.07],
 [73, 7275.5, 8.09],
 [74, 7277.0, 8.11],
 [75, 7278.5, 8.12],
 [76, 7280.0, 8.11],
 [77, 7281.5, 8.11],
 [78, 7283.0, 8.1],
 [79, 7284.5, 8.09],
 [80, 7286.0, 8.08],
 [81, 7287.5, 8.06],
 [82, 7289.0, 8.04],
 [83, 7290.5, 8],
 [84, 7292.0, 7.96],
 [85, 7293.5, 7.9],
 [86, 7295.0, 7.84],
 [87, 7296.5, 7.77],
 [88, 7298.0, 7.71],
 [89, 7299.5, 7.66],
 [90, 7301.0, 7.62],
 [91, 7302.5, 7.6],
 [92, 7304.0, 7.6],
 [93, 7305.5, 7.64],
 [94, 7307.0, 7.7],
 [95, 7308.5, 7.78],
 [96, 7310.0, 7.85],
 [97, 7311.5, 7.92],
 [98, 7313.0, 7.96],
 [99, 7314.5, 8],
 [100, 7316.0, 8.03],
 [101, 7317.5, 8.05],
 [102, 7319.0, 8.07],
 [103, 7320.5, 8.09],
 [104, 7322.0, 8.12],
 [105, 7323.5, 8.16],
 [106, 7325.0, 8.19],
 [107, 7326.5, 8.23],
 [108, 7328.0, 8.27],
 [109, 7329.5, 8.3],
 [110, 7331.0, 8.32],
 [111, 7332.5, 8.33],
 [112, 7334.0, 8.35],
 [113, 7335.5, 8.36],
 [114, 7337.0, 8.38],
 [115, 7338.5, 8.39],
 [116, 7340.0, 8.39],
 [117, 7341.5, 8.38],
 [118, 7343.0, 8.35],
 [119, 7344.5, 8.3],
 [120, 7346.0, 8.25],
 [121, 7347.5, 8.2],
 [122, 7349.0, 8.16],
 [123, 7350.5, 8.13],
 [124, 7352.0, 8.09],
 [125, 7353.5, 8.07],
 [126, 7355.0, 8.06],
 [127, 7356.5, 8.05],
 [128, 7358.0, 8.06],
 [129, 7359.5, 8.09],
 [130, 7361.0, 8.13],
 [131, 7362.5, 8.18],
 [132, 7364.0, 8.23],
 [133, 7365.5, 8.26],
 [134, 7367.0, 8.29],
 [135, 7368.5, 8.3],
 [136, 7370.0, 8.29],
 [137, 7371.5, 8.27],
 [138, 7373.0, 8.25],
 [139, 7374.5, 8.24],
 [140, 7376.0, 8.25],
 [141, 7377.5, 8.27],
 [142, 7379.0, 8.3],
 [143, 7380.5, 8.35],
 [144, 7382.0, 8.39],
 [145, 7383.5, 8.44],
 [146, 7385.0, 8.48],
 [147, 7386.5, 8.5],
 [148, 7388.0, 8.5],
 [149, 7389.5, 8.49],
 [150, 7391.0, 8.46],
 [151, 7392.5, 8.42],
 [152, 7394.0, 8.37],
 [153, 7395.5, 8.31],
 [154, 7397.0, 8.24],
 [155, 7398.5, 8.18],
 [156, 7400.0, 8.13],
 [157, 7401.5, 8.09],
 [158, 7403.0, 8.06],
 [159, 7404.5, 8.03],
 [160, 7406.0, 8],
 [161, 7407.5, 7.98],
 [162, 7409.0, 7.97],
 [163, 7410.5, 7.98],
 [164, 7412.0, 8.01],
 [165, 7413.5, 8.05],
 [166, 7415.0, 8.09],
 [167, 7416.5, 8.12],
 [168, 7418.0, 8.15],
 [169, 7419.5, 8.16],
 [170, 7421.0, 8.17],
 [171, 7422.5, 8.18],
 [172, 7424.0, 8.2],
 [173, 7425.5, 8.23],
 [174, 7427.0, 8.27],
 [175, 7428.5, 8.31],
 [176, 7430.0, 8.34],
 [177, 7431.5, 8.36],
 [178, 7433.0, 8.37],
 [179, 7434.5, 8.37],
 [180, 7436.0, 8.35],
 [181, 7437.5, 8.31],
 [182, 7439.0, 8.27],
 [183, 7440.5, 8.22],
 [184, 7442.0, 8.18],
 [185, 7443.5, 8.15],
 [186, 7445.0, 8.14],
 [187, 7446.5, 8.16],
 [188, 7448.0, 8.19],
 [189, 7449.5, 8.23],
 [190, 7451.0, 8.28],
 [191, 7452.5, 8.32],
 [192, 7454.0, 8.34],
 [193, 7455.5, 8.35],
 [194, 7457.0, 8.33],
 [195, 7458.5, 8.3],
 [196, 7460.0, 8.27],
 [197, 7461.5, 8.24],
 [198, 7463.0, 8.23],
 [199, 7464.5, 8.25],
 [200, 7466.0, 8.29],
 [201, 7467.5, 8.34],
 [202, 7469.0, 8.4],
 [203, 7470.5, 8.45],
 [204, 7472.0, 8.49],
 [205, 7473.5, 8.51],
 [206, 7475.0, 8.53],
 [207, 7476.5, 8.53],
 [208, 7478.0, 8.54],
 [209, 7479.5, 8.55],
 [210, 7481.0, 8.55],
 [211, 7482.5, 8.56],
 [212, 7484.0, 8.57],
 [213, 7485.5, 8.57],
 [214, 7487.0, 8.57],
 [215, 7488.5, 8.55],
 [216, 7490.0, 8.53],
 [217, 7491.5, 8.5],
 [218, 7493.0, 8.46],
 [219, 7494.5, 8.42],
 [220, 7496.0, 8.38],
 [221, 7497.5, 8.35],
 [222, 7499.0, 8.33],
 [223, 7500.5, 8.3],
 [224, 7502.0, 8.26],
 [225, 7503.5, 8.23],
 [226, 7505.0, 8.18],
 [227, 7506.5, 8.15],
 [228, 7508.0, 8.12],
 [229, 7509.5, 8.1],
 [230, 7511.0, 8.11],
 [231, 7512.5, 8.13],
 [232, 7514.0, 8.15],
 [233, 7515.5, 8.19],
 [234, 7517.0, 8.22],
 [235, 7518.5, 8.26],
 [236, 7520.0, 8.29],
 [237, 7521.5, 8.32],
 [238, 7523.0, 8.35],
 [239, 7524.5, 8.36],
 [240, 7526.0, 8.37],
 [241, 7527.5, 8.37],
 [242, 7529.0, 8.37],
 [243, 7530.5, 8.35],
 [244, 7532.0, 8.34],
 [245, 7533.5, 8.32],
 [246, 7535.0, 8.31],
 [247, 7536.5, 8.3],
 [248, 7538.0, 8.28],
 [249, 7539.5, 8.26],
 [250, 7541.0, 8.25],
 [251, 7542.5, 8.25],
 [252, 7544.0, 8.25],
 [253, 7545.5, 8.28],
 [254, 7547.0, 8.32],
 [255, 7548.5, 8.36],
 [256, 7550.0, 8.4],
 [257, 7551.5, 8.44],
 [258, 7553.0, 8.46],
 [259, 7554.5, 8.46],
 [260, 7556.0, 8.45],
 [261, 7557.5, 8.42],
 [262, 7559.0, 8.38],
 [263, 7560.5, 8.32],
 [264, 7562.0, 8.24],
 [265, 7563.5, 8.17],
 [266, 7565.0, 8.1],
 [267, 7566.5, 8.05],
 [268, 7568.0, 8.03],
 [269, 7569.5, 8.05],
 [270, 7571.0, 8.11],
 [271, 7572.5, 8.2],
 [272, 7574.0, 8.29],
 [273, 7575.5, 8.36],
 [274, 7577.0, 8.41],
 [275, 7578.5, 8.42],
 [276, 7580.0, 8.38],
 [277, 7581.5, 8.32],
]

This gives -1.68 Ang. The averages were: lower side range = 7.45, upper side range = 8.23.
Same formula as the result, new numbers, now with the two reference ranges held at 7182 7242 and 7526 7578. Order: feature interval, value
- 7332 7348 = -1.7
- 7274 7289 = -1.5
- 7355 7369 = -1.0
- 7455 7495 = -2.1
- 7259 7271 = -1.0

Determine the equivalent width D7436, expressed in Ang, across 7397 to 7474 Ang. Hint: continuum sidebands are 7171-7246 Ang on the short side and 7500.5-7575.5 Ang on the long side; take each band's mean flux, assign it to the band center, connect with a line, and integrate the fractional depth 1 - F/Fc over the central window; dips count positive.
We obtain -3.2 Ang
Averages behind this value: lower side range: 7.09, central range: 8.22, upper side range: 8.27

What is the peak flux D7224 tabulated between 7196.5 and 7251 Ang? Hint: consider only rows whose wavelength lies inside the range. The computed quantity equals 7.74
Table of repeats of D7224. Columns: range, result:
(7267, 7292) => 8.12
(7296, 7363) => 8.39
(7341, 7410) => 8.5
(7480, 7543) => 8.57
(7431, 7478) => 8.54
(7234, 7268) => 7.93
